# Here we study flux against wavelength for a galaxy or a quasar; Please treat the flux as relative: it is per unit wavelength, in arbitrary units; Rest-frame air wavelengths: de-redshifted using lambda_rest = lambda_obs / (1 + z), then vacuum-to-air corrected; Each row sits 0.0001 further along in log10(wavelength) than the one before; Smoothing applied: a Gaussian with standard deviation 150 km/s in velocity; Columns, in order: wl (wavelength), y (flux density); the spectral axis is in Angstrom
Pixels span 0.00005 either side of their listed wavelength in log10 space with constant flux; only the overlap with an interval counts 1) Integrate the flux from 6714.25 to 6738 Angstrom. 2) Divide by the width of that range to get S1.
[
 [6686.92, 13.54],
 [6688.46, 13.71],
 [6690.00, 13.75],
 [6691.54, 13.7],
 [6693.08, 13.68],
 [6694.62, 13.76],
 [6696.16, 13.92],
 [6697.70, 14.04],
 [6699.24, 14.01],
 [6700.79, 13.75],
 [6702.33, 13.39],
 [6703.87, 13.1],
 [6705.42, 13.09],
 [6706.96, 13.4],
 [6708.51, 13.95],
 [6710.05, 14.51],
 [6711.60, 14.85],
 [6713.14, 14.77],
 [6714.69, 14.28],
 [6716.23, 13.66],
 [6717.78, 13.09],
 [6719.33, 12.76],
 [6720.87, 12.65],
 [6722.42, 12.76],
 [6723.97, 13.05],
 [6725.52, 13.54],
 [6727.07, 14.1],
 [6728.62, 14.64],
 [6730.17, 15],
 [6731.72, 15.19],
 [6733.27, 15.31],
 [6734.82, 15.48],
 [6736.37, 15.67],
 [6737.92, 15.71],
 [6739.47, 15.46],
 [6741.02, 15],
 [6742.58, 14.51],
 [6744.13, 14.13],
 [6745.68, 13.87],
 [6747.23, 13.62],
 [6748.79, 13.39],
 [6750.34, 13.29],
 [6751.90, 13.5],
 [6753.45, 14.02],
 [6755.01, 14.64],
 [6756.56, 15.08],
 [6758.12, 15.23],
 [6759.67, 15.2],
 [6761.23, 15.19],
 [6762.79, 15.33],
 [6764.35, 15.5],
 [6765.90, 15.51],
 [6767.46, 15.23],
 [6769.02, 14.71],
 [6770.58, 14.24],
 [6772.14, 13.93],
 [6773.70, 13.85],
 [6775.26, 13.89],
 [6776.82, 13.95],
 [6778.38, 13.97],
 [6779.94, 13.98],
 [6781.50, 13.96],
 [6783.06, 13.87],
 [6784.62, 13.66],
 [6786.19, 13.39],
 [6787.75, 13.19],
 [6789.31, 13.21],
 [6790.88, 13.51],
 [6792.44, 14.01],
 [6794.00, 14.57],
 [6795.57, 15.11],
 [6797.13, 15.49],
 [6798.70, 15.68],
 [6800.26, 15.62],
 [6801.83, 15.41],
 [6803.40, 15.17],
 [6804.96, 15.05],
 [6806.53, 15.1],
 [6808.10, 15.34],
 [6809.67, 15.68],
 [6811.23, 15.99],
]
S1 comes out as 14.1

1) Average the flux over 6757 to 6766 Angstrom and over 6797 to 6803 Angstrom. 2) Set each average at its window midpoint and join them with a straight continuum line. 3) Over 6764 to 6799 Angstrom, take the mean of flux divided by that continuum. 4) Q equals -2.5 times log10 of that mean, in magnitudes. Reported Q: 0.09 mag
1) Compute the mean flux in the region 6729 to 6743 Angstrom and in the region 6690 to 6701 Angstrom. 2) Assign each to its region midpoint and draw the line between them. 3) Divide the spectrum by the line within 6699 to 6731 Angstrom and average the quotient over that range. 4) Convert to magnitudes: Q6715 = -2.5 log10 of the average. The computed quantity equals 0.06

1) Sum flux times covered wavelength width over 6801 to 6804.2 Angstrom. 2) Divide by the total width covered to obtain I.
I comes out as 15.3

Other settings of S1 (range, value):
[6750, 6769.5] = 14.8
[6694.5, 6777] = 14.3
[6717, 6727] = 13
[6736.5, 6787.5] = 14.4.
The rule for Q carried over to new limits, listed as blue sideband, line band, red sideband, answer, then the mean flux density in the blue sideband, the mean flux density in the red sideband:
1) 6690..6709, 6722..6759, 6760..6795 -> -0.038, 13.6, 14.2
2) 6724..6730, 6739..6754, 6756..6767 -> 0.052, 14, 15.3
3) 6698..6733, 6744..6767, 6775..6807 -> -0.031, 13.8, 14.4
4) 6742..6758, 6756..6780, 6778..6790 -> -0.064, 14.1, 13.7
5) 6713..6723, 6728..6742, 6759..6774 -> -0.103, 13.4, 14.9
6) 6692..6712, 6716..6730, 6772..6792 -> 0.028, 13.8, 13.7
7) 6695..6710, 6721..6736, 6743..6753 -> -0.048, 13.7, 13.7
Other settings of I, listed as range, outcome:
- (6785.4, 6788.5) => 13.3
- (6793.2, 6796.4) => 14.9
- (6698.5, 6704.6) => 13.6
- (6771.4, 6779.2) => 13.9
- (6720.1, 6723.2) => 12.7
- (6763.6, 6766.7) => 15.5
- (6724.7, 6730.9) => 14.3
